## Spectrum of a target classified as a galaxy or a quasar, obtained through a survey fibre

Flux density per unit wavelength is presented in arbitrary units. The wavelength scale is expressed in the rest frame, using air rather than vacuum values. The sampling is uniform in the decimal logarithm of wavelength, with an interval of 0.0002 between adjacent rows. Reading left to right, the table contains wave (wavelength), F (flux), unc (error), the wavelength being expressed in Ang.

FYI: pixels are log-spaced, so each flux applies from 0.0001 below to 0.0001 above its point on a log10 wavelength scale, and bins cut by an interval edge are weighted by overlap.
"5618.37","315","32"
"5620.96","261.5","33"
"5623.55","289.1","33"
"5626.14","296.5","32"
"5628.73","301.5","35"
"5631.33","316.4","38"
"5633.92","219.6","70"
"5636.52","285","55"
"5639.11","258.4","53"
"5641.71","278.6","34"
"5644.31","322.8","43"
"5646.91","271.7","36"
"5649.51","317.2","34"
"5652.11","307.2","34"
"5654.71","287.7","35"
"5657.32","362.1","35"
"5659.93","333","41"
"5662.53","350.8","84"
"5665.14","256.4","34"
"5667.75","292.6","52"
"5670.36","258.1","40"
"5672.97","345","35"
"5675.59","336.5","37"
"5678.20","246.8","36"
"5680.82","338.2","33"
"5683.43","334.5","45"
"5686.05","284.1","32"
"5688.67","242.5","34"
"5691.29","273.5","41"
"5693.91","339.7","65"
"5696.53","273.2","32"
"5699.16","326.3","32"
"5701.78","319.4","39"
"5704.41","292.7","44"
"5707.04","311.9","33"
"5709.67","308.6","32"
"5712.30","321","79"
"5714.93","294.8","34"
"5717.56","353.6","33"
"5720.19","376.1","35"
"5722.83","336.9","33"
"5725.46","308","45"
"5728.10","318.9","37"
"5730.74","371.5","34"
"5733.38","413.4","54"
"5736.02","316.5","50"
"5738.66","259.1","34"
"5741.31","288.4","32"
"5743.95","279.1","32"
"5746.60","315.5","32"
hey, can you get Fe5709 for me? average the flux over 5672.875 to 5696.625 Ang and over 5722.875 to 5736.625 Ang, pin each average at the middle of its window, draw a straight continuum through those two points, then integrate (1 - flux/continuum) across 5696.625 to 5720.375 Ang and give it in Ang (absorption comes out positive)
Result 0.5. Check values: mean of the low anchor 301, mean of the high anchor 346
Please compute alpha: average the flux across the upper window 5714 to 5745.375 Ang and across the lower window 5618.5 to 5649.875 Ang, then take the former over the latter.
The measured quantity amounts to 1.1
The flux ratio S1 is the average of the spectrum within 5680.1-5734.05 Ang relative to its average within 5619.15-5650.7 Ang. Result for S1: 1.1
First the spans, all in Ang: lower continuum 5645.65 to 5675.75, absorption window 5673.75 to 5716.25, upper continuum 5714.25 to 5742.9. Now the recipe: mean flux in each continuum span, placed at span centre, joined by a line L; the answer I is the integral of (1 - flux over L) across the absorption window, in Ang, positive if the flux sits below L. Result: 2.2 Ang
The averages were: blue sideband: 309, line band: 303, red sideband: 331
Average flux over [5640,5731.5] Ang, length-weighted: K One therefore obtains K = 311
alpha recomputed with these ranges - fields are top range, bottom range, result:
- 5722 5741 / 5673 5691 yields 1.10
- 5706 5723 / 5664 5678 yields 1.12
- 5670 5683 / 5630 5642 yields 1.15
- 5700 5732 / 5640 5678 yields 1.06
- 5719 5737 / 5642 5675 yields 1.13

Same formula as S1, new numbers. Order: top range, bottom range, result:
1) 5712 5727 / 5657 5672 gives 1.09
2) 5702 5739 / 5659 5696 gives 1.09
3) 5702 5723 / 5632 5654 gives 1.14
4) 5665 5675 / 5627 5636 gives 1.05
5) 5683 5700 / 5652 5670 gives 0.95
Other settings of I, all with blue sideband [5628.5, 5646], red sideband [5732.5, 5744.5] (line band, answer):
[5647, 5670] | -1.71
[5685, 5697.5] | 0.58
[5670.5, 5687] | -1.00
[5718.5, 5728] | -1.02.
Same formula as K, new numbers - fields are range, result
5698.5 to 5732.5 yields 327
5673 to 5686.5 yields 313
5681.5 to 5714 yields 303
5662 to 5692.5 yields 295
